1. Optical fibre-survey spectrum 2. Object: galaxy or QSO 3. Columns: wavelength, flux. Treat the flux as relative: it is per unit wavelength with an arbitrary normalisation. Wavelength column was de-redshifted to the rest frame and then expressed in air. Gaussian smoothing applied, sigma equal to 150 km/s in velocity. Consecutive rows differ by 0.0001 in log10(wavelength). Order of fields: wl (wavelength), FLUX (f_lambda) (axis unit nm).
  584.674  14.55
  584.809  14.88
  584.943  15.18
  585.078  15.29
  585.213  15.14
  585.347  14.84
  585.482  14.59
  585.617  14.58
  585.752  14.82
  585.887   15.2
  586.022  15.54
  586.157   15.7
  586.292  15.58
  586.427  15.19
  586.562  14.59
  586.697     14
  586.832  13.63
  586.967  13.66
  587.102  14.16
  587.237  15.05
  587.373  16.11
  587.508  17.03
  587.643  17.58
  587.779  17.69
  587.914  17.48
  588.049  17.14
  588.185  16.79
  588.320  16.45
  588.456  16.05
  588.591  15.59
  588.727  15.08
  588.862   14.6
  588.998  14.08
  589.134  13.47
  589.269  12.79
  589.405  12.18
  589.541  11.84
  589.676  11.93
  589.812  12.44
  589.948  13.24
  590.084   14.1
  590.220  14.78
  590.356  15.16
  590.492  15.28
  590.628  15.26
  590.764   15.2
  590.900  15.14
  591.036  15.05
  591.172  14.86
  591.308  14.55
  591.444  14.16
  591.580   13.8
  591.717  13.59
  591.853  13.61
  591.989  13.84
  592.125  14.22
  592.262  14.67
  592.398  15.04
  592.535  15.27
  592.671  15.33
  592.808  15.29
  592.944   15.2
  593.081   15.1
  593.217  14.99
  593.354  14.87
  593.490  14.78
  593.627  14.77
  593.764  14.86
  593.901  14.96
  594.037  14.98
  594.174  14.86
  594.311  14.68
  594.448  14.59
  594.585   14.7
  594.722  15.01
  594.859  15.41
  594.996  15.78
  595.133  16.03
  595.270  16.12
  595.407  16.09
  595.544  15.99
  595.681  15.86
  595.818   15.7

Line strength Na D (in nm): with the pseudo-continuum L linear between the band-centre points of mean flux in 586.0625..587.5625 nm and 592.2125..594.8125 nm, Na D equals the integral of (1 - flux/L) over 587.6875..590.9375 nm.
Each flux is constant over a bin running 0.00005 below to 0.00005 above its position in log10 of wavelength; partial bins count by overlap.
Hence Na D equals 0.04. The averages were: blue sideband 15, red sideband 14.9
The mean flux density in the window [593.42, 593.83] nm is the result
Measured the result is 14.8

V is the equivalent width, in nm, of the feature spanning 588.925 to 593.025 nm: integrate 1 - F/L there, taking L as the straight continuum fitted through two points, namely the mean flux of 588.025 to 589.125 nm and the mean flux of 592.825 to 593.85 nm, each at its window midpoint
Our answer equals 0.283 nm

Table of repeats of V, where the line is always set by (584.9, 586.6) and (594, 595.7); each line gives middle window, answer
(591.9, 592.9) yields 0.03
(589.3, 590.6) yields 0.15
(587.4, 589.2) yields -0.11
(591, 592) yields 0.07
